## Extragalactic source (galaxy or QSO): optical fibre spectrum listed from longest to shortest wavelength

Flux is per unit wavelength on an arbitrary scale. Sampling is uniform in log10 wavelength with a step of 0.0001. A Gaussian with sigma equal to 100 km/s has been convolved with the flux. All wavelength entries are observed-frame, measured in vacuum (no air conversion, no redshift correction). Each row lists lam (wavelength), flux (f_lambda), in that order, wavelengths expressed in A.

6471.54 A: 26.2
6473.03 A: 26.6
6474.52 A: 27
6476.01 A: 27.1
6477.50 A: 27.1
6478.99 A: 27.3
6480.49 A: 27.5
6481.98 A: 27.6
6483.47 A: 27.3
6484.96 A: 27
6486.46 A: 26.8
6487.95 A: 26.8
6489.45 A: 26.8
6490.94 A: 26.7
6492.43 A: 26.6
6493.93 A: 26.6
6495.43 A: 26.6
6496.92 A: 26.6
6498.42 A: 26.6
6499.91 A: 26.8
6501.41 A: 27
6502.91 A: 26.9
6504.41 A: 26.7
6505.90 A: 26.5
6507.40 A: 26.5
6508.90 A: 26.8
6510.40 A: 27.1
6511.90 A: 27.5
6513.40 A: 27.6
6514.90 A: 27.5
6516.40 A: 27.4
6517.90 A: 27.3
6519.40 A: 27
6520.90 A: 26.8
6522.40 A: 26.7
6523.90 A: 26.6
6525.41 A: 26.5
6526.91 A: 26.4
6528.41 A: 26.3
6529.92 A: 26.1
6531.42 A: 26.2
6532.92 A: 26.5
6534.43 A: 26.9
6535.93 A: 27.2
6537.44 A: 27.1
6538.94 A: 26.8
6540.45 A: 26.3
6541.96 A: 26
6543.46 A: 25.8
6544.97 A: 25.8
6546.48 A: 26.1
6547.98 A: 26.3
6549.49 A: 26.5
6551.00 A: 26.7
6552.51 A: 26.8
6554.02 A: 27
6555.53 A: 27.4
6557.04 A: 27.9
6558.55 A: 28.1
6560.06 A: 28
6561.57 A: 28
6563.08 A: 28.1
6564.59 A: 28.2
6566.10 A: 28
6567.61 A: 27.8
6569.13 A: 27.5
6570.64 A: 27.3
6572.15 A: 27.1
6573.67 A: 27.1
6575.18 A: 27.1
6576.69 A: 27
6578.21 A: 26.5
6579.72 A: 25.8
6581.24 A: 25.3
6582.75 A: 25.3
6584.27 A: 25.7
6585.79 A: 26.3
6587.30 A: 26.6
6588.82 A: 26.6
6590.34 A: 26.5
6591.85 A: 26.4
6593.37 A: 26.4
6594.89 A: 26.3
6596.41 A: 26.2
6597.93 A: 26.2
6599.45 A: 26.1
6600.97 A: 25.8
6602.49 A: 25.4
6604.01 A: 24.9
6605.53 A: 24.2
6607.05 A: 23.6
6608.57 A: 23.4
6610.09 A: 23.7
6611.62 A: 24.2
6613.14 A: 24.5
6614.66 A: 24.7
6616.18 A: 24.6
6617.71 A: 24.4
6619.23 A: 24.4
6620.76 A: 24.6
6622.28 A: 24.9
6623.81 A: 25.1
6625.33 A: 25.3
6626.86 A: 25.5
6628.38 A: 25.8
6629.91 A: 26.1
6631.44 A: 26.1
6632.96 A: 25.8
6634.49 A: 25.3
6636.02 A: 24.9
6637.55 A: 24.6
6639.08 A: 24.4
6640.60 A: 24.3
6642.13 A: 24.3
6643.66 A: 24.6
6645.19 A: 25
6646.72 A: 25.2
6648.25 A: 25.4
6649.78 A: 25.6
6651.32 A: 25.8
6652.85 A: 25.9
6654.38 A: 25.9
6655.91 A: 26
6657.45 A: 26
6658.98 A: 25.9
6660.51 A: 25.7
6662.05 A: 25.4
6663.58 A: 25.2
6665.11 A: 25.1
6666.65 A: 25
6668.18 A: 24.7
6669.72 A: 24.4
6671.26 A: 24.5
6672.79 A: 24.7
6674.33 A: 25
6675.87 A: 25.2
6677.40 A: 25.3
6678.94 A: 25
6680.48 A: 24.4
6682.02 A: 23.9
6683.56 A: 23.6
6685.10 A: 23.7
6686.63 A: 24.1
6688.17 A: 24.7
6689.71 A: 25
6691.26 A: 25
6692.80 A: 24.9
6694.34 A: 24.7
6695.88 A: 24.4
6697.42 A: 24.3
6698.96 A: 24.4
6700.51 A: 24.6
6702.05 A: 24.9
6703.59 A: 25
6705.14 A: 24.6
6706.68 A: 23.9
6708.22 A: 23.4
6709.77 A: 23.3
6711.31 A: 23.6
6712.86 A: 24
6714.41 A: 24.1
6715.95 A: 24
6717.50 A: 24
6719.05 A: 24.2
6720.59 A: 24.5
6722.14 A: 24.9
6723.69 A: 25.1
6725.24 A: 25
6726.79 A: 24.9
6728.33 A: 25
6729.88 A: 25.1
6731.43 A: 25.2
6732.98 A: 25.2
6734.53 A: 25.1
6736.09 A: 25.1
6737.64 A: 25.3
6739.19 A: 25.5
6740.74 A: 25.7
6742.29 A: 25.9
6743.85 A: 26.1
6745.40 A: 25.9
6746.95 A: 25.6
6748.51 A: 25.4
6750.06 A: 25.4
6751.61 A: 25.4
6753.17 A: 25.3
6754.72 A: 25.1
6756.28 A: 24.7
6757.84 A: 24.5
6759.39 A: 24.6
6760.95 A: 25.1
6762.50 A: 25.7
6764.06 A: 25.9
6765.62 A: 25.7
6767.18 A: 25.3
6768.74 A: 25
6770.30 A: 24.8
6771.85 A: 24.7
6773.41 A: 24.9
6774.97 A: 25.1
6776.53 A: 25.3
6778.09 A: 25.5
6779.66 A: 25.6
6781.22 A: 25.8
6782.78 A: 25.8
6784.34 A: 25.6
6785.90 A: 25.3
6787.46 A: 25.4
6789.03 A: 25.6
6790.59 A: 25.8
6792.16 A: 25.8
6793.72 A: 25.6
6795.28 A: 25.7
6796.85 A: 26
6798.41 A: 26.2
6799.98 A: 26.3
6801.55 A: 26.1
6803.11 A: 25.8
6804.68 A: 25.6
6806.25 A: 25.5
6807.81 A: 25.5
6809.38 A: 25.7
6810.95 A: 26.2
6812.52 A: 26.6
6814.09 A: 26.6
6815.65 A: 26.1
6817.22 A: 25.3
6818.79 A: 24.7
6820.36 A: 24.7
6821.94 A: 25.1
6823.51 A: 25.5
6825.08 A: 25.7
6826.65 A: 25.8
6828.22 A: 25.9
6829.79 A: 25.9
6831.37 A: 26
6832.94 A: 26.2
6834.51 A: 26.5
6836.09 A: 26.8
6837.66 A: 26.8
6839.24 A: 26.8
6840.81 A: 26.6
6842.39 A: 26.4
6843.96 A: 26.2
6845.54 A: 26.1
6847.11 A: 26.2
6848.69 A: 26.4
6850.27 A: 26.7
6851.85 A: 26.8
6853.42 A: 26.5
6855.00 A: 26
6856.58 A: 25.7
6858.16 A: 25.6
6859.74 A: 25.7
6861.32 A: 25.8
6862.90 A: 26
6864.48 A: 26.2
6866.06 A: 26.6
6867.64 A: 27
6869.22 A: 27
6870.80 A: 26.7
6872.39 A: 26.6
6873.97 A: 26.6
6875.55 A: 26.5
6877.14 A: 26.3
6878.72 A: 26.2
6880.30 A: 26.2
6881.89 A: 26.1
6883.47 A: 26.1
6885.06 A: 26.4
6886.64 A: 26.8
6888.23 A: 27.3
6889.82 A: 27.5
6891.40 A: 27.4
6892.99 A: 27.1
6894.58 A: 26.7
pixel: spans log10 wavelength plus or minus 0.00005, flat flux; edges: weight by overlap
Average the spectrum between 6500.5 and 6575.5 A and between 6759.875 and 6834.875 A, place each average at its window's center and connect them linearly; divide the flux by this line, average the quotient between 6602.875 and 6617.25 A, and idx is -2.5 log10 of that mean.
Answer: 0.10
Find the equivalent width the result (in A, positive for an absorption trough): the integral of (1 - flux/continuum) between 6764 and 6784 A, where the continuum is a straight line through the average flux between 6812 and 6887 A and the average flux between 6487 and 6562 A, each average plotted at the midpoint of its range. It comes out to 0.8 A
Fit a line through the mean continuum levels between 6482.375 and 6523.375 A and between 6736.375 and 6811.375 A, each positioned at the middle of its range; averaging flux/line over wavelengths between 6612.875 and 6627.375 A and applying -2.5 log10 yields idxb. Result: 0.064 mag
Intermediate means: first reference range 26.9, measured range 24.8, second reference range 25.5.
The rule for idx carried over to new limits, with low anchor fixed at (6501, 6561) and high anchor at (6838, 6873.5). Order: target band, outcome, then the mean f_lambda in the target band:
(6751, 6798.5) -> 0.05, 25.4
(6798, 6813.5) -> 0.02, 25.9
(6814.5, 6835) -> 0.03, 25.7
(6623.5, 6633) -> 0.04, 25.7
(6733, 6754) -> 0.04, 25.5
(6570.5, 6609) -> 0.03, 26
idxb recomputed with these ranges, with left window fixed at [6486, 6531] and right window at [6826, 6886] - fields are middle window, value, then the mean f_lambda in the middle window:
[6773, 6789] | 0.04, 25.4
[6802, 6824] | 0.03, 25.6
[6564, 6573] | -0.04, 27.6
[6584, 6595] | 0.01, 26.4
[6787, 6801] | 0.02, 25.8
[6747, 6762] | 0.06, 25.1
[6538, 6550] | 0.02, 26.2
